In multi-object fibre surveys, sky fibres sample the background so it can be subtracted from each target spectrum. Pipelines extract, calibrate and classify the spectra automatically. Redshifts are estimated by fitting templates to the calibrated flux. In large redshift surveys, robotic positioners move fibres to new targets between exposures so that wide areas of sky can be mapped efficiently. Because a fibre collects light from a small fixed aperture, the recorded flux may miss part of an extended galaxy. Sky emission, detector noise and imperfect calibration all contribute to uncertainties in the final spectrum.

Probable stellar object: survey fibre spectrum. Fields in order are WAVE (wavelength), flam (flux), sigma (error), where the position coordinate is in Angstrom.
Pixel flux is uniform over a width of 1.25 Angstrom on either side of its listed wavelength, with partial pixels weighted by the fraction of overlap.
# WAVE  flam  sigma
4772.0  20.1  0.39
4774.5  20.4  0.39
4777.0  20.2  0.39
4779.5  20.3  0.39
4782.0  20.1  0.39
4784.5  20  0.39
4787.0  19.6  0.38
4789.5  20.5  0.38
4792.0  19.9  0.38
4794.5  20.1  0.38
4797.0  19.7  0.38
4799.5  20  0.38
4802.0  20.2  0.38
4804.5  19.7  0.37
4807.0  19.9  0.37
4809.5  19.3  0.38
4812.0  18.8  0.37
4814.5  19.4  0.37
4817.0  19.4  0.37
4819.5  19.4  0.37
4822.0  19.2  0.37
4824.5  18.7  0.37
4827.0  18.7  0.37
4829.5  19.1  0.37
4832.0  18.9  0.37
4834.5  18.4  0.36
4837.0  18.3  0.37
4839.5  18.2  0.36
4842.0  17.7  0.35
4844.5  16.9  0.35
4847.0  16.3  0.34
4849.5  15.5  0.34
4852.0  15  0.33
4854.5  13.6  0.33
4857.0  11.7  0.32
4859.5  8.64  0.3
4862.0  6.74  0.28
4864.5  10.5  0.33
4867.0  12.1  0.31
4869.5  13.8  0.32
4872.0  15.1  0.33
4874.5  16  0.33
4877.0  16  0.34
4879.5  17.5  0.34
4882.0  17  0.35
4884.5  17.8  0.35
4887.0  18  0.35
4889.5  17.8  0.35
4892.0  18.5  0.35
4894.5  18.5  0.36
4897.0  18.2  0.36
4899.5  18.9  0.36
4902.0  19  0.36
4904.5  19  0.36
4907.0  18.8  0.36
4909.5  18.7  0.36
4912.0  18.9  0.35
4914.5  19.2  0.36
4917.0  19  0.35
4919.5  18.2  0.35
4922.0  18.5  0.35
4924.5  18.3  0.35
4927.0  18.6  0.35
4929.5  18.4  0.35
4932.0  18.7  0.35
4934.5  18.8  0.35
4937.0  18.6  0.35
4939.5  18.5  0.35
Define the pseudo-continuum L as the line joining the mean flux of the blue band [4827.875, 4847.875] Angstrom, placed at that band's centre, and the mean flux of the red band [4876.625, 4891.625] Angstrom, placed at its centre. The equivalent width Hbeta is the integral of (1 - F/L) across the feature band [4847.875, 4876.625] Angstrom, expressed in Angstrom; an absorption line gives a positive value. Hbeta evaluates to 8.1 Angstrom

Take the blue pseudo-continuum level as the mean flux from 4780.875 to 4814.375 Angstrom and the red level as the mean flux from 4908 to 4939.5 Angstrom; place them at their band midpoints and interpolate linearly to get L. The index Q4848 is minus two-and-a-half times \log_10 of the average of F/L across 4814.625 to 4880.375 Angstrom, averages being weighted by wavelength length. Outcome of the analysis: 0.22 mag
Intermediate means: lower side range 19.8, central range 15.9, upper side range 18.7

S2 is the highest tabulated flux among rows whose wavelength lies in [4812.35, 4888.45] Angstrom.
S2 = 19.4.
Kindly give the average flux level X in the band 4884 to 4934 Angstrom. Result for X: 18.6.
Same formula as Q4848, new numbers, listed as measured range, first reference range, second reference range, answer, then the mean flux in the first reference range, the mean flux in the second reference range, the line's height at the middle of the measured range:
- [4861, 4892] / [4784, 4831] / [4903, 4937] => 0.25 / 19.5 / 18.7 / 19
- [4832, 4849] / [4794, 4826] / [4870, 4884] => 0.02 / 19.5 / 16.3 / 18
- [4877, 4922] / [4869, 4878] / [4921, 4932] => -0.09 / 15.3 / 18.5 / 16.9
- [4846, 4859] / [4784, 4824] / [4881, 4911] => 0.33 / 19.7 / 18.4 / 19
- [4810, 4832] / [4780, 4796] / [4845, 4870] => -0.16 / 20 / 12.5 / 16.5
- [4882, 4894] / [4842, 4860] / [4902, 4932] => -0.07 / 14.4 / 18.7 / 16.8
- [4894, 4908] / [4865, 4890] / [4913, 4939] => -0.09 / 15.9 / 18.6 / 17.2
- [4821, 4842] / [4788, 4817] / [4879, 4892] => 0.02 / 19.8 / 17.7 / 19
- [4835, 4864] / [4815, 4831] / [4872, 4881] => 0.23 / 19.1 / 16.3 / 17.7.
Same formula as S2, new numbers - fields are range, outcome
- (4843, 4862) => 16.9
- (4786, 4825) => 20.5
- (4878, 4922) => 19.2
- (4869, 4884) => 17.5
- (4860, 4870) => 13.8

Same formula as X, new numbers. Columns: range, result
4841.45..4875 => 13.4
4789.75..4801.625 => 20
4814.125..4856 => 17.7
